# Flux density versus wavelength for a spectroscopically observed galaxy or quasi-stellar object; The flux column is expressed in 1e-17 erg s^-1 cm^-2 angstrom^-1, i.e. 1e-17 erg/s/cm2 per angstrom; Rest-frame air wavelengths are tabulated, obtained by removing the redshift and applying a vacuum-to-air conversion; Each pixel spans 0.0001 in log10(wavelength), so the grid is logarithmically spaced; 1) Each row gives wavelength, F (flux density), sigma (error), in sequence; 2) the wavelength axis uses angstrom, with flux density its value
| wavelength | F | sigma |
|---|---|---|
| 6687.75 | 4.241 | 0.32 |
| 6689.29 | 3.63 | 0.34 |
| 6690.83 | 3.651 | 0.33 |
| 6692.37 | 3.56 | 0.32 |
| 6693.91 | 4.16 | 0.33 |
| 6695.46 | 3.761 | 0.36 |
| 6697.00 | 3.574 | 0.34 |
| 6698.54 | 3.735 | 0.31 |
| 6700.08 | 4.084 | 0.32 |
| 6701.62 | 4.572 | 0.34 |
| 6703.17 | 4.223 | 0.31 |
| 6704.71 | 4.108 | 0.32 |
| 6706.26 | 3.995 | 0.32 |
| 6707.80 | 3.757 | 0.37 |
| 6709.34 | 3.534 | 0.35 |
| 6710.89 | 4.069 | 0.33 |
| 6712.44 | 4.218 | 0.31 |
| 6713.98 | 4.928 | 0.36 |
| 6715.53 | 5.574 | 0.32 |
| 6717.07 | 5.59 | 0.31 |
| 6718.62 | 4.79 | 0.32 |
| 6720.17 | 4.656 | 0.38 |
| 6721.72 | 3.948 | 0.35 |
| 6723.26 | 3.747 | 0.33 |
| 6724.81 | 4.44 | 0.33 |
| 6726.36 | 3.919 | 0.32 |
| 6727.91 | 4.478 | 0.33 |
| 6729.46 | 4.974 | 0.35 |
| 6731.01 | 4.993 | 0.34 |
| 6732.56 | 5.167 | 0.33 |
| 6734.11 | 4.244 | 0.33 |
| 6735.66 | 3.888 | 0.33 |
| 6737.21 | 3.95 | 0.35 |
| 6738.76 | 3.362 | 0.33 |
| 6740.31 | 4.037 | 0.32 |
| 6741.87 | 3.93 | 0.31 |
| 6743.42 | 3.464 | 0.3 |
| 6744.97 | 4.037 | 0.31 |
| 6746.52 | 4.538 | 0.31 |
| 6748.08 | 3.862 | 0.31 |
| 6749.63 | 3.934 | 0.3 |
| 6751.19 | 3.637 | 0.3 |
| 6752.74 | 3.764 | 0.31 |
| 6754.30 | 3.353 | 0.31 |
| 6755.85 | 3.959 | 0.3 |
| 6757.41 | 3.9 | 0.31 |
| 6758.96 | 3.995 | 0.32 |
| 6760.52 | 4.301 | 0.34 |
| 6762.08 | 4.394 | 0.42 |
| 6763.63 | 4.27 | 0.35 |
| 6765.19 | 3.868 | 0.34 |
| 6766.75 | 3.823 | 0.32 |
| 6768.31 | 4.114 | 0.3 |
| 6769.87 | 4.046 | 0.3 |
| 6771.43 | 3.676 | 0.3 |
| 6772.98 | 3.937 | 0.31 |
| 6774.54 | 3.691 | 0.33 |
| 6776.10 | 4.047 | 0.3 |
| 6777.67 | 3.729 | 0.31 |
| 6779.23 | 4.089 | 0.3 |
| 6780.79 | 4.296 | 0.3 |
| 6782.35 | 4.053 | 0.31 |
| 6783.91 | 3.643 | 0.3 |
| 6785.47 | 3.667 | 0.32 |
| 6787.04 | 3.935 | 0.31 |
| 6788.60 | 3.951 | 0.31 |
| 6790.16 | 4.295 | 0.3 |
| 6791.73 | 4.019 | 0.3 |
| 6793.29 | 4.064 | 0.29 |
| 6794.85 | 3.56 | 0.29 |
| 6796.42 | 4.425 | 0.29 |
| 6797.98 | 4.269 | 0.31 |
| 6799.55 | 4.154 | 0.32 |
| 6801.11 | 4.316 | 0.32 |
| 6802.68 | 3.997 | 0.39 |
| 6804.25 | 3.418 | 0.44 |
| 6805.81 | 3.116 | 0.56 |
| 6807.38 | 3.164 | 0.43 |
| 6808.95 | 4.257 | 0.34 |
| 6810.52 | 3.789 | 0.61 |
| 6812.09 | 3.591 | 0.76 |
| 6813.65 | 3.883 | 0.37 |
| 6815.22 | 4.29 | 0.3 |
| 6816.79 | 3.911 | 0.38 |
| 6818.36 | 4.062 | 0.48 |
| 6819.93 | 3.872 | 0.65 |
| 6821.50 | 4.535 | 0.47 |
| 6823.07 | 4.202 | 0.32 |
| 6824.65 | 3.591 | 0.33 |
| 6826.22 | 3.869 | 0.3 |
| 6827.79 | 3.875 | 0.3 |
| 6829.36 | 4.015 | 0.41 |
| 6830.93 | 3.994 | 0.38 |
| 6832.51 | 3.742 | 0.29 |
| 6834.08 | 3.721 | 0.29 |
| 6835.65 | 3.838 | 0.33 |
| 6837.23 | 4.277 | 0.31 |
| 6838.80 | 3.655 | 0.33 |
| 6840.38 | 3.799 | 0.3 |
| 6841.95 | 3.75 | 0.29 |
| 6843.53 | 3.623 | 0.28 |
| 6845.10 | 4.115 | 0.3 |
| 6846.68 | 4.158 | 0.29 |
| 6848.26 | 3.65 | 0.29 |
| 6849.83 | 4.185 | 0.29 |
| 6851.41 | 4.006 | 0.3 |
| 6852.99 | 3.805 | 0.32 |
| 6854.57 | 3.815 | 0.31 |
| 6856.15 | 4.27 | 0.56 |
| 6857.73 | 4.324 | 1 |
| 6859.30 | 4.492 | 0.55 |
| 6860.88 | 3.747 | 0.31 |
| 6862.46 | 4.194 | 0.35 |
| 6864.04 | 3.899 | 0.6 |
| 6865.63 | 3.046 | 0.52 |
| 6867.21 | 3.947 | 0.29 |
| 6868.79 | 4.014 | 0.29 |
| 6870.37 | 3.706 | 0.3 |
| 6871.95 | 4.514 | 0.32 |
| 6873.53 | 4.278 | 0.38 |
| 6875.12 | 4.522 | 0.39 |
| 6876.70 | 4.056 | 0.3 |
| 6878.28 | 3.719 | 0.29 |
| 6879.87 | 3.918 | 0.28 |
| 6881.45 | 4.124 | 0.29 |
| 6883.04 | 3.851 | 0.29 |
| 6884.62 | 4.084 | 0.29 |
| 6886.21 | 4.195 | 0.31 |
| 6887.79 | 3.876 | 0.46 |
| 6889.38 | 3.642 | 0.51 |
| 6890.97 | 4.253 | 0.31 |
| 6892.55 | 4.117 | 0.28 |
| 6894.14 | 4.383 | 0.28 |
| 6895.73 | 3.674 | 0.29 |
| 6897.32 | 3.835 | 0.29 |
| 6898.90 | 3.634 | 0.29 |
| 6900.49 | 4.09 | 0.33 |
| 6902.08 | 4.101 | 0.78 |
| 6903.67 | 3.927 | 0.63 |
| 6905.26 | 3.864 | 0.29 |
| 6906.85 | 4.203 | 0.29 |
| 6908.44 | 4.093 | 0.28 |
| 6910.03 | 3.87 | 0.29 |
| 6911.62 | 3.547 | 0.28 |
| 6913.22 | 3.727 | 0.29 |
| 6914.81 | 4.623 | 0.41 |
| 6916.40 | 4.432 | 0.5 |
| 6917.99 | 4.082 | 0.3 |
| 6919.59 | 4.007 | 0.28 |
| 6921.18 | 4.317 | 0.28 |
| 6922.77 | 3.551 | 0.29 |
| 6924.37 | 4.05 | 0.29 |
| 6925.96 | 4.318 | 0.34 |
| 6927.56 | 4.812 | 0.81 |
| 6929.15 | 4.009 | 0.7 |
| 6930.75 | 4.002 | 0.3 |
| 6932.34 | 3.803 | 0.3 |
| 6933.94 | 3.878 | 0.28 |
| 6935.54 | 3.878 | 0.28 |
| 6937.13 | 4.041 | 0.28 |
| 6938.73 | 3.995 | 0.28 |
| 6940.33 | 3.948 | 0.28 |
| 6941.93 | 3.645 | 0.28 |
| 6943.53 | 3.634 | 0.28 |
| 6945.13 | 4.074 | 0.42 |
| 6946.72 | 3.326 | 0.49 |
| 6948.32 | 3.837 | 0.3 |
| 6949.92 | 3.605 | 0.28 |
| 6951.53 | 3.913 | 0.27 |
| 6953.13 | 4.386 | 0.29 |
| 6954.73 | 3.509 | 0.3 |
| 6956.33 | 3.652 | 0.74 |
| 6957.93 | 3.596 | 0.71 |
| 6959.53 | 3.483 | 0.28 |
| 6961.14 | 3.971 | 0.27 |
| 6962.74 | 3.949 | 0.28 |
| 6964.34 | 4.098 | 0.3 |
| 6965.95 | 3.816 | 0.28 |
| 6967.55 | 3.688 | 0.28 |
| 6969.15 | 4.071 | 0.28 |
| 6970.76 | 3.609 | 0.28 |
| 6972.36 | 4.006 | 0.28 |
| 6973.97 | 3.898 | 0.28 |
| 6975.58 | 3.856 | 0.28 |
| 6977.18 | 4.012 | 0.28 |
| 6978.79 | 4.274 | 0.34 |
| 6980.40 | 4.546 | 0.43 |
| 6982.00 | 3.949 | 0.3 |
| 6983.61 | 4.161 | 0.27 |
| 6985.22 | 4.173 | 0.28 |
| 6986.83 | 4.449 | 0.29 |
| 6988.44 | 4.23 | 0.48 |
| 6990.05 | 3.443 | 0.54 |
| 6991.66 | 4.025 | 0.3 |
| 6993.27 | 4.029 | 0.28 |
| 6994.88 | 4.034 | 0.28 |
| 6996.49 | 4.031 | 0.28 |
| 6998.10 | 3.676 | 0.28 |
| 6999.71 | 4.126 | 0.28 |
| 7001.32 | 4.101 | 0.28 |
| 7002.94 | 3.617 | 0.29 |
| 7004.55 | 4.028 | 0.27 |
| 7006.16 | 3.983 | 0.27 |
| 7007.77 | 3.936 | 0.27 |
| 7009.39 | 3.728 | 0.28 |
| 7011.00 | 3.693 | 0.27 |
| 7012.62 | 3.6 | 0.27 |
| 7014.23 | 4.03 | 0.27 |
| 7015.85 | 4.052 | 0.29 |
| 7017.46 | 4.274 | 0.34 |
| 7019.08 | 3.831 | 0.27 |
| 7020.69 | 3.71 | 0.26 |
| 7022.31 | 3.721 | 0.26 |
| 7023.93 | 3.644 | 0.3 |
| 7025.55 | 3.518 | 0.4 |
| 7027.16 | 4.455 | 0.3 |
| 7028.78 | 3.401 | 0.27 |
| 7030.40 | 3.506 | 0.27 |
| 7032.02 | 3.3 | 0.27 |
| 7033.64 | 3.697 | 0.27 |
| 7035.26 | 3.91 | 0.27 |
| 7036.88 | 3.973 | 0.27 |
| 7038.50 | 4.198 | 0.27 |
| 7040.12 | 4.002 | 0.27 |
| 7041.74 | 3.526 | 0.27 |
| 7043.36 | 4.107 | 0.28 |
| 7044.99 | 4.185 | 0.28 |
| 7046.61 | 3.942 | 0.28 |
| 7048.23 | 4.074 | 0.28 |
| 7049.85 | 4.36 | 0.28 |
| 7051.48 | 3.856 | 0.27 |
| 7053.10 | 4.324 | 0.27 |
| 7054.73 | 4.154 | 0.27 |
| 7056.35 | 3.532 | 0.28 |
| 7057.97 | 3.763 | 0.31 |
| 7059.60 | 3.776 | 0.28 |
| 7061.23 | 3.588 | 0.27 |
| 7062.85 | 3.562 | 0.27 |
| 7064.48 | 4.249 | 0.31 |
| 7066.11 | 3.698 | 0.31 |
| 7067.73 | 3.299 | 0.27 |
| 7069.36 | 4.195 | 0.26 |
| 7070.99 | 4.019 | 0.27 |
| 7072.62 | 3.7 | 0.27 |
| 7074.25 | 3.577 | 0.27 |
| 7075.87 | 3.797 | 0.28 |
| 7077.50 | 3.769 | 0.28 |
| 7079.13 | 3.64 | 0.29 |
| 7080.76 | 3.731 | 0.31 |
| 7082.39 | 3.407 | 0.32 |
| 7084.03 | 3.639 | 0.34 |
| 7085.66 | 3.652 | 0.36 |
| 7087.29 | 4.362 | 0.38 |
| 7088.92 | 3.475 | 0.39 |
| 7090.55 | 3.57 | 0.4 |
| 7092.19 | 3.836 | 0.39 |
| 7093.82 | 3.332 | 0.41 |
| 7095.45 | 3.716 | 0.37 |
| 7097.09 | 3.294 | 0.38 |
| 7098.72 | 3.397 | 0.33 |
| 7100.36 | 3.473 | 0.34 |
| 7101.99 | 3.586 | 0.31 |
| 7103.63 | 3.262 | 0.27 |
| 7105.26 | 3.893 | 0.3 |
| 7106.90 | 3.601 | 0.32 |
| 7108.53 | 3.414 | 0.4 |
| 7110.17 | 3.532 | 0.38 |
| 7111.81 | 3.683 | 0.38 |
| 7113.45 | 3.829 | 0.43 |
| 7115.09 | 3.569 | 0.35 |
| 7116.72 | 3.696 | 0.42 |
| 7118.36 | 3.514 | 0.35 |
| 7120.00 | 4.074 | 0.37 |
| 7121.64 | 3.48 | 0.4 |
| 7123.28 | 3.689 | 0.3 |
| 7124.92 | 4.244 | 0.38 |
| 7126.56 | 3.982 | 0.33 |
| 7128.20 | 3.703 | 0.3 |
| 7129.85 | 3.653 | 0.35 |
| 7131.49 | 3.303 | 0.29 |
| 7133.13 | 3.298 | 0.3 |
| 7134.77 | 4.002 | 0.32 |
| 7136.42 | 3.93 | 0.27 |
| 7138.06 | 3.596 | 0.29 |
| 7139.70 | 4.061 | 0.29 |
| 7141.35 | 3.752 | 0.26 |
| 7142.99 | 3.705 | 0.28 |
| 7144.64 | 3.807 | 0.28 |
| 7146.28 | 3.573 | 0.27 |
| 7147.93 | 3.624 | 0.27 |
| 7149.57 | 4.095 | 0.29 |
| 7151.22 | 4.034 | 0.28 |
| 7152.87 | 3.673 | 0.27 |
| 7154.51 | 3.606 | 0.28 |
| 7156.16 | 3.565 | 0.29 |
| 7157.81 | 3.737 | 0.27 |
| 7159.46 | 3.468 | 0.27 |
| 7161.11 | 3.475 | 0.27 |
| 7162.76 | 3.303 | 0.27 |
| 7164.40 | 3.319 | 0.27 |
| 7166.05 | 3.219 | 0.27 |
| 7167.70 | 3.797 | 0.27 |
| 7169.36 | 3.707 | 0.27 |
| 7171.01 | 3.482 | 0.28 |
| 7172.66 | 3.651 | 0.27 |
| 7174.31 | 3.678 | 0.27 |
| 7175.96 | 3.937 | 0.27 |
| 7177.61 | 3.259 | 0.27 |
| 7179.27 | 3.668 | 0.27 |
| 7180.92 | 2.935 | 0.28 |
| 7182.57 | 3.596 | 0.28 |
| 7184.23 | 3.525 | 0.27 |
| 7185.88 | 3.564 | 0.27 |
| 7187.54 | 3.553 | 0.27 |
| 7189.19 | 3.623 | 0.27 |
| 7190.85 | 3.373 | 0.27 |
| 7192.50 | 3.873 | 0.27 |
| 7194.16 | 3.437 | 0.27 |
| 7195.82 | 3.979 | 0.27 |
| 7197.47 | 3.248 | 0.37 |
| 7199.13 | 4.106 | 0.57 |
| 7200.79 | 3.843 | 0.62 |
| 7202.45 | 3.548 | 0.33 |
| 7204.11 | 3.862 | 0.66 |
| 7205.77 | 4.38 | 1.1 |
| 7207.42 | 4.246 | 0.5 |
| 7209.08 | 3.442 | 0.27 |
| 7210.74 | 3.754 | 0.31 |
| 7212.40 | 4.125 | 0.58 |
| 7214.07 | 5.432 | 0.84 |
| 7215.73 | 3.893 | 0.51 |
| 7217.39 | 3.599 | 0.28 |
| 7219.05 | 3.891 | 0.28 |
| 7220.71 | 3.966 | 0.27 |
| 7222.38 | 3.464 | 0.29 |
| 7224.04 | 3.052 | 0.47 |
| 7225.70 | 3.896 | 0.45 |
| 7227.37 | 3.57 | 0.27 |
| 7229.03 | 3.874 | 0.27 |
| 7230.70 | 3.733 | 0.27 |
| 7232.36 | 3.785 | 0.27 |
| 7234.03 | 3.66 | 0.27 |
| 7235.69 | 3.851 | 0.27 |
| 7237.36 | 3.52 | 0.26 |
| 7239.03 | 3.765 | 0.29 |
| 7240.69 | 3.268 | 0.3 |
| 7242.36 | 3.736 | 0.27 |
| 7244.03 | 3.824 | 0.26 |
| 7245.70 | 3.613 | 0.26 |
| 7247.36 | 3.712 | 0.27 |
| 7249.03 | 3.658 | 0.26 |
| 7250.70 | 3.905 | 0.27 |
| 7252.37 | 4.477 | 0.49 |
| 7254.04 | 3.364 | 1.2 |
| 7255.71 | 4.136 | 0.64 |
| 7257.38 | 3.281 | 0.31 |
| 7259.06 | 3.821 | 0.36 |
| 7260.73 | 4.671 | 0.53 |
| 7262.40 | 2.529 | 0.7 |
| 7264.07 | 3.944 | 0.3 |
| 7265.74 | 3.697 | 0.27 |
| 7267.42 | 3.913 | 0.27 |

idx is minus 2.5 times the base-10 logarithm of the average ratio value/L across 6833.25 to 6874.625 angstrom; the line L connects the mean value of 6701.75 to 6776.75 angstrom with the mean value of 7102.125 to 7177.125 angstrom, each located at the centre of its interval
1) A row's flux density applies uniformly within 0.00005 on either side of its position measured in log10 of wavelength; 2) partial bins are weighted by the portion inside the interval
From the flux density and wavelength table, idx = 0.01 mag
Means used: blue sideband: 4.15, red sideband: 3.67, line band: 3.96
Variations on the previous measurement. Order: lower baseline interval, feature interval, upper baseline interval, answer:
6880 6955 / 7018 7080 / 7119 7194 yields -0.011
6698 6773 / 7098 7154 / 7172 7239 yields 0.032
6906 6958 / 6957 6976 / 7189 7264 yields 0.028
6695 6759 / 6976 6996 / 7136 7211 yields -0.063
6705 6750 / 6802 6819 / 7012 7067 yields 0.110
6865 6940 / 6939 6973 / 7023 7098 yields 0.038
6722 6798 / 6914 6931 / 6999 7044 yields -0.078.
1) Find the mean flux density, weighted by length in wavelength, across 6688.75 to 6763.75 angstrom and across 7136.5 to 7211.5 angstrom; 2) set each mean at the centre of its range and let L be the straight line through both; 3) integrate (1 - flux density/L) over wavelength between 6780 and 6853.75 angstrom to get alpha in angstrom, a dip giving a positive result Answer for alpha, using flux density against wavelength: 2.1 angstrom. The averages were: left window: 4.14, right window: 3.66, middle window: 3.92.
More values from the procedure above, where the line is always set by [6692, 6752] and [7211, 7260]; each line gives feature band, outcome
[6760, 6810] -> 2.32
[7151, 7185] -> 2.63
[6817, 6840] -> 0.94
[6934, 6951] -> 0.92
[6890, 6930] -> -0.13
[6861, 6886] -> 0.52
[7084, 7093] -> 0.32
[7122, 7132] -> 0.29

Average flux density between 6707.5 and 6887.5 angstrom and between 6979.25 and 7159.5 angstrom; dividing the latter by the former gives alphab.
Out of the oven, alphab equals 0.94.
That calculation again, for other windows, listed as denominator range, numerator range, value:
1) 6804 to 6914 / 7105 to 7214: 0.94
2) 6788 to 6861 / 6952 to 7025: 0.99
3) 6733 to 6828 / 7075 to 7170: 0.93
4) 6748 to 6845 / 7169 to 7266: 0.95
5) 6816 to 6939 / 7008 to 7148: 0.94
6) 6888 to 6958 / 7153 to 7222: 0.94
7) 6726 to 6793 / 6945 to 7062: 0.97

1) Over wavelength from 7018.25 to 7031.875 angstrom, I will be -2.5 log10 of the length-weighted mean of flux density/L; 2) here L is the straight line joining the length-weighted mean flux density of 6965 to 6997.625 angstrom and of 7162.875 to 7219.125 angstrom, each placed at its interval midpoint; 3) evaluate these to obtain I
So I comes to 0.07 mag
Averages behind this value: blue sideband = 4.01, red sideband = 3.72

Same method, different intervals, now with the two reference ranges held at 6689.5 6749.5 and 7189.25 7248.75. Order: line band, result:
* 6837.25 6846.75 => 0.06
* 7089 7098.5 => 0.10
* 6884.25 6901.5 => 0.02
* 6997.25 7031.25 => 0.03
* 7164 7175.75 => 0.07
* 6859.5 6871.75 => 0.06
